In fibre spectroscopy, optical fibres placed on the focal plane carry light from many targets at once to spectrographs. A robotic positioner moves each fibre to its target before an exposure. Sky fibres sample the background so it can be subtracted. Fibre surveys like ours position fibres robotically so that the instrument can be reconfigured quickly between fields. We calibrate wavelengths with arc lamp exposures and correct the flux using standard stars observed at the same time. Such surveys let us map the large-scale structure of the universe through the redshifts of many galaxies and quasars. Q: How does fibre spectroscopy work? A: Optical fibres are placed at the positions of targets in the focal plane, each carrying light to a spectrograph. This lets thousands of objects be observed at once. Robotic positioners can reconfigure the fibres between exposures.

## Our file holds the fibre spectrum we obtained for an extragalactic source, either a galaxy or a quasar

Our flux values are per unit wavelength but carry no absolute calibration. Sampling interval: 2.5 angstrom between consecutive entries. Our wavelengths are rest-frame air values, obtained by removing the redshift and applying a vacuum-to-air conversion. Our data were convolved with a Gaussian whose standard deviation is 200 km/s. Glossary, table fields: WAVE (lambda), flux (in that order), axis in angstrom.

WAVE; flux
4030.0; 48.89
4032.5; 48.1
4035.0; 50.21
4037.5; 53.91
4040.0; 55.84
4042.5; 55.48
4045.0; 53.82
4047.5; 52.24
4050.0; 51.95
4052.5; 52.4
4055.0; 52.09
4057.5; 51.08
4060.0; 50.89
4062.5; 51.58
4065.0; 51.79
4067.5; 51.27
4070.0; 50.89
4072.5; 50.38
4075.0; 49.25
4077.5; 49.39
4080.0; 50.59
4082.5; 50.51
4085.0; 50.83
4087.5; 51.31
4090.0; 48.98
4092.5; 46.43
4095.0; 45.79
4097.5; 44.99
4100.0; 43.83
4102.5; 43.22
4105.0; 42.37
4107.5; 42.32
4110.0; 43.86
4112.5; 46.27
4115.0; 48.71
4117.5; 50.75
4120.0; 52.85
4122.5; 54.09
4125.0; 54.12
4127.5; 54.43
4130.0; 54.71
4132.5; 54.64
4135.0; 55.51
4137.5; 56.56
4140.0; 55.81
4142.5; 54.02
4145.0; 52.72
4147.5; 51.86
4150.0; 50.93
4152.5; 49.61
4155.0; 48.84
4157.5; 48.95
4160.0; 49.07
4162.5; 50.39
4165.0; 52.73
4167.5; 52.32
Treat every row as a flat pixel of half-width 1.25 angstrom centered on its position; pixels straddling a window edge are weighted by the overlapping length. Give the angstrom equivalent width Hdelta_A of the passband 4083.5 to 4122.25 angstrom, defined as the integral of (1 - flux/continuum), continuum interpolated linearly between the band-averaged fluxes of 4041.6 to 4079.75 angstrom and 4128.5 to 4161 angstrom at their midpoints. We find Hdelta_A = 3.8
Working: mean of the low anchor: 51.6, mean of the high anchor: 52.6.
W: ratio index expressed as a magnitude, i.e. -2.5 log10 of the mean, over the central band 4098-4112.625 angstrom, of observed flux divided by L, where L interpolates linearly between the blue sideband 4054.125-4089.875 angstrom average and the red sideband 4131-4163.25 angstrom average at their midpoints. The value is 0.18 mag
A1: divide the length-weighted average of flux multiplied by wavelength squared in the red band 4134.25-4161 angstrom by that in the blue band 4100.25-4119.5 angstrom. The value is 1.2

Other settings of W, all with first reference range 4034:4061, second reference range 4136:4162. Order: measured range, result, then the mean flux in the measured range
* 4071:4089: 0.045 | 50.3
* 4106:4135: 0.028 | 50.8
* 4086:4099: 0.106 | 47.5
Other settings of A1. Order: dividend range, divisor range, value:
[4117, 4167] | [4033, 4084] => 1.06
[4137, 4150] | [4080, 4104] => 1.16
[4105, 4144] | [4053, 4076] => 1.04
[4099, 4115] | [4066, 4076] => 0.89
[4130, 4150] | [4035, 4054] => 1.06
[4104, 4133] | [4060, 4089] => 1.01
